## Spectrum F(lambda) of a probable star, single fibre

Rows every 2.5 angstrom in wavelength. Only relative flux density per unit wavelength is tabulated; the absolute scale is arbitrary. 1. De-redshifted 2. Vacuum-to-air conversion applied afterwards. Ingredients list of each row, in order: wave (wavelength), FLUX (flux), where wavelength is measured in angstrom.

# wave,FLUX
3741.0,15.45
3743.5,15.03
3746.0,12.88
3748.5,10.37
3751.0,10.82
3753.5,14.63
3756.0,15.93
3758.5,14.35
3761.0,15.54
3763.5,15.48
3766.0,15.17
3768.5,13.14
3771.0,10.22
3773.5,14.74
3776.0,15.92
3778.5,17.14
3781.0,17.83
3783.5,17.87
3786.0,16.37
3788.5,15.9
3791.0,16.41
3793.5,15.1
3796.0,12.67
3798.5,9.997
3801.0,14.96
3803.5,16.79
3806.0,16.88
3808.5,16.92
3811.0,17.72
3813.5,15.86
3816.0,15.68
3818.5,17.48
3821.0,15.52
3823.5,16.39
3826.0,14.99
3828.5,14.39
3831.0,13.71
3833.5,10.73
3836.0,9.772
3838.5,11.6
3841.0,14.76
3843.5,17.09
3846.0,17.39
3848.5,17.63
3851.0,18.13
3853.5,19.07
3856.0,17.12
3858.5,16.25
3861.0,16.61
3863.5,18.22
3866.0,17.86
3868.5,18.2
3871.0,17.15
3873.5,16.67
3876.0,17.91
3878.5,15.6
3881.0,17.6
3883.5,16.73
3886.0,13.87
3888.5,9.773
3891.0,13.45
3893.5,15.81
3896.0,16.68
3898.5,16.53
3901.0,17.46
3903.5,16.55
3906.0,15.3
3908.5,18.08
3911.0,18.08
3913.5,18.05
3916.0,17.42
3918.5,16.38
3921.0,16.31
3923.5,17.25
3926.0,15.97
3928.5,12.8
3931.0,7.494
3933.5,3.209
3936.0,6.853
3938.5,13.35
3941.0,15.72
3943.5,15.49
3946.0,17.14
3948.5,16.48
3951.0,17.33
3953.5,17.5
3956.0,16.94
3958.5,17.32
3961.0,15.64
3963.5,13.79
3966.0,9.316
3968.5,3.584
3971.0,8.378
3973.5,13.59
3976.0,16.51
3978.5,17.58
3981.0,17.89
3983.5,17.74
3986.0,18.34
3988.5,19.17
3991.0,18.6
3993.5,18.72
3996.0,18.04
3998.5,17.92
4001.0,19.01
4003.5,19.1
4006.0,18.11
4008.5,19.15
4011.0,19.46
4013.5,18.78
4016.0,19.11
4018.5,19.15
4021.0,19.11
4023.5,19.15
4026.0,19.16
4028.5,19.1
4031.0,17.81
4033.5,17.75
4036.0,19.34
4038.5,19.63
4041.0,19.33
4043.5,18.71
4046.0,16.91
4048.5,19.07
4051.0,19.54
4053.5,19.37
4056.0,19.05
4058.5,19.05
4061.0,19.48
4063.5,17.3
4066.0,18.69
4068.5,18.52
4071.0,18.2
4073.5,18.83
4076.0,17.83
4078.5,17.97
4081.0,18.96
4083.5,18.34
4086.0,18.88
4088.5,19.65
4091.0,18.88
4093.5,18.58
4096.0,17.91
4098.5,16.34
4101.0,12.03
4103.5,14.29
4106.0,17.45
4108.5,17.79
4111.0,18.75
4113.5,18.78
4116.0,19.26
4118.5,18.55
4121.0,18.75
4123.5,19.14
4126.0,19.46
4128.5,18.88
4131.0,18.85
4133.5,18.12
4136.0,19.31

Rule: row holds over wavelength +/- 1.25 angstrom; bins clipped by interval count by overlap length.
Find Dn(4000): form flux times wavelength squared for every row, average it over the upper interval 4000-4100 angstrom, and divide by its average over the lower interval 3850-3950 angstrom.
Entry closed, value 1.3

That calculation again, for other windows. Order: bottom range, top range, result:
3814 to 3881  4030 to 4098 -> 1.30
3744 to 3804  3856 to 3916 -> 1.20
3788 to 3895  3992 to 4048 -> 1.31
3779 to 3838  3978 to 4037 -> 1.36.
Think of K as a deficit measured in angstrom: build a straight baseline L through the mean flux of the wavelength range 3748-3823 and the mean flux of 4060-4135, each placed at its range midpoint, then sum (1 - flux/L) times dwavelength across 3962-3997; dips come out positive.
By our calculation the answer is 4.1 angstrom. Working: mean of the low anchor 15.2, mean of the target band 15.1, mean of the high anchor 18.1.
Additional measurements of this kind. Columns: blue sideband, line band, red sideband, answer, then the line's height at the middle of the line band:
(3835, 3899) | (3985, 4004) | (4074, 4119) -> -1.7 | 17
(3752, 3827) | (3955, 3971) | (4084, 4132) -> 4.3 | 16.8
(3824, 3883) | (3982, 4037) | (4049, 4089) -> -2.3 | 18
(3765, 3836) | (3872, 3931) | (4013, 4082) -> 2.4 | 16.6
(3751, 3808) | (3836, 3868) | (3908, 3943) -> -4.5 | 14.5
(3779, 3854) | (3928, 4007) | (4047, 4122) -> 9.7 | 17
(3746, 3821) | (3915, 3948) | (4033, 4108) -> 6.2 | 16.7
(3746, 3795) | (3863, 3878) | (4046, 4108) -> -1.6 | 15.9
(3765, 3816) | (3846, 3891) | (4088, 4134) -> -1.8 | 16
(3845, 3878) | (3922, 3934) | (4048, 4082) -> 4.0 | 17.9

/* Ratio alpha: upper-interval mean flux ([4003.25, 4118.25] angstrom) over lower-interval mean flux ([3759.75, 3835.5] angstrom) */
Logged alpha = 1.2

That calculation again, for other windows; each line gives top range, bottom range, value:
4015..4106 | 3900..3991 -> 1.23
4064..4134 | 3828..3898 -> 1.15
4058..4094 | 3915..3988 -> 1.30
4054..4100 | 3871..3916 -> 1.14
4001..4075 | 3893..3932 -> 1.17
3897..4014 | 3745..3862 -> 1.04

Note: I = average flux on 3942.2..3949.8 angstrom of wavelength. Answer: 16.4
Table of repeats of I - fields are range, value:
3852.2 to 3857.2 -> 18.1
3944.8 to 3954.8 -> 17.1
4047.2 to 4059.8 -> 19.2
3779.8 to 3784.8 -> 17.8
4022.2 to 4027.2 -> 19.2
